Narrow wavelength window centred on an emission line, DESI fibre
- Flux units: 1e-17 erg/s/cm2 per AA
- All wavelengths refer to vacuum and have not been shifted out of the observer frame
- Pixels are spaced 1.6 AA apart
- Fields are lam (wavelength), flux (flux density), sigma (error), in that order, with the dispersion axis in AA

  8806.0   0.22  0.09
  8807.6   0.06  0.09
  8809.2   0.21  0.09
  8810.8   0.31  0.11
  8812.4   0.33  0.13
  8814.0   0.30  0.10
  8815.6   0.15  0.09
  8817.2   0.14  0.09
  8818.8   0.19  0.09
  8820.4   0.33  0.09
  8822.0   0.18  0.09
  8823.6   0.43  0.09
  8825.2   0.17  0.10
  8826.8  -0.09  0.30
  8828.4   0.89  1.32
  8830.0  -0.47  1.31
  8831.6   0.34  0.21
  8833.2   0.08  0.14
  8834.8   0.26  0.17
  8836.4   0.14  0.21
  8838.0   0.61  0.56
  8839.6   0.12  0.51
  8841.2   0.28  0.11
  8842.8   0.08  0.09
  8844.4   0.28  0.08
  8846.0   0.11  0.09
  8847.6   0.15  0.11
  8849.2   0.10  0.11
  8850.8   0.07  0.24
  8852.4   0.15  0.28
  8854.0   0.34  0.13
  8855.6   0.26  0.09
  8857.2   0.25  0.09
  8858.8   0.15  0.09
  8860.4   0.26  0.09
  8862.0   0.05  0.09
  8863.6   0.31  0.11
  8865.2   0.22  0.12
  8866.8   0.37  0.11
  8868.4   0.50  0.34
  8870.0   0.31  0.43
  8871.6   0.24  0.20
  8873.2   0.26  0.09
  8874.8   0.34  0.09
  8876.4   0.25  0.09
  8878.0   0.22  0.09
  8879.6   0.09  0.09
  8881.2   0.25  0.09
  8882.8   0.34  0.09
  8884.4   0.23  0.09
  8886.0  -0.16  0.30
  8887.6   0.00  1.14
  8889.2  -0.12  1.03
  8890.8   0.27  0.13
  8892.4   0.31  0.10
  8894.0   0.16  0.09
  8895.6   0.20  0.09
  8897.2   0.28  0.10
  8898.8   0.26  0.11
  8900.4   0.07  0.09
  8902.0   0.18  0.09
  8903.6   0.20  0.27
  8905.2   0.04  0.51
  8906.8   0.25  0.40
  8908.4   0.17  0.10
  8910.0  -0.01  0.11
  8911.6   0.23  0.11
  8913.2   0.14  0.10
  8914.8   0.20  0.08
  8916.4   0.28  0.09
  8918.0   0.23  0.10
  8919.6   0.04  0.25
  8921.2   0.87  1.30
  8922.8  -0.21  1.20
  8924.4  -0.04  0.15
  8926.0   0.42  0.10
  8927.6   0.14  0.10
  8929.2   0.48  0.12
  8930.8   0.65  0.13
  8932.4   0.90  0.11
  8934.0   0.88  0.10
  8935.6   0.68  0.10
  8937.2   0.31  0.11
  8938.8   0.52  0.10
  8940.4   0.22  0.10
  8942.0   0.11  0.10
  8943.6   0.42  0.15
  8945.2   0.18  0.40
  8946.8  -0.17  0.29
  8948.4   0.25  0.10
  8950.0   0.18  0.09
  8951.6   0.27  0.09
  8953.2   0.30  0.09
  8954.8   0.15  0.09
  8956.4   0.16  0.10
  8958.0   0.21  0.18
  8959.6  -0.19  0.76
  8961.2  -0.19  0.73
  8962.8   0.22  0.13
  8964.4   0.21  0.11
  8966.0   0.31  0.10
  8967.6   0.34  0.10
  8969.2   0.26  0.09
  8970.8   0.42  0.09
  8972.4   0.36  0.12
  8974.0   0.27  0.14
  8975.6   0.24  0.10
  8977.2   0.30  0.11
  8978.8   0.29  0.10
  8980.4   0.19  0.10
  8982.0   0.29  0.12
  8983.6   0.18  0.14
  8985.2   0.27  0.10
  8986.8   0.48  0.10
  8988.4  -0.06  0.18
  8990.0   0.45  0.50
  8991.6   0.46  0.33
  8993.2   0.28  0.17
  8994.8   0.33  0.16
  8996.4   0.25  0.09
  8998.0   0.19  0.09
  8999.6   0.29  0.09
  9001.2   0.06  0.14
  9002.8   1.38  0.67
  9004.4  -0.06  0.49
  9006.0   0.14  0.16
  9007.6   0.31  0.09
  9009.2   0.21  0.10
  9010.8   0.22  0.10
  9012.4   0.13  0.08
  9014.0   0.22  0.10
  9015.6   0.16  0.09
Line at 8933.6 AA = H-gamma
